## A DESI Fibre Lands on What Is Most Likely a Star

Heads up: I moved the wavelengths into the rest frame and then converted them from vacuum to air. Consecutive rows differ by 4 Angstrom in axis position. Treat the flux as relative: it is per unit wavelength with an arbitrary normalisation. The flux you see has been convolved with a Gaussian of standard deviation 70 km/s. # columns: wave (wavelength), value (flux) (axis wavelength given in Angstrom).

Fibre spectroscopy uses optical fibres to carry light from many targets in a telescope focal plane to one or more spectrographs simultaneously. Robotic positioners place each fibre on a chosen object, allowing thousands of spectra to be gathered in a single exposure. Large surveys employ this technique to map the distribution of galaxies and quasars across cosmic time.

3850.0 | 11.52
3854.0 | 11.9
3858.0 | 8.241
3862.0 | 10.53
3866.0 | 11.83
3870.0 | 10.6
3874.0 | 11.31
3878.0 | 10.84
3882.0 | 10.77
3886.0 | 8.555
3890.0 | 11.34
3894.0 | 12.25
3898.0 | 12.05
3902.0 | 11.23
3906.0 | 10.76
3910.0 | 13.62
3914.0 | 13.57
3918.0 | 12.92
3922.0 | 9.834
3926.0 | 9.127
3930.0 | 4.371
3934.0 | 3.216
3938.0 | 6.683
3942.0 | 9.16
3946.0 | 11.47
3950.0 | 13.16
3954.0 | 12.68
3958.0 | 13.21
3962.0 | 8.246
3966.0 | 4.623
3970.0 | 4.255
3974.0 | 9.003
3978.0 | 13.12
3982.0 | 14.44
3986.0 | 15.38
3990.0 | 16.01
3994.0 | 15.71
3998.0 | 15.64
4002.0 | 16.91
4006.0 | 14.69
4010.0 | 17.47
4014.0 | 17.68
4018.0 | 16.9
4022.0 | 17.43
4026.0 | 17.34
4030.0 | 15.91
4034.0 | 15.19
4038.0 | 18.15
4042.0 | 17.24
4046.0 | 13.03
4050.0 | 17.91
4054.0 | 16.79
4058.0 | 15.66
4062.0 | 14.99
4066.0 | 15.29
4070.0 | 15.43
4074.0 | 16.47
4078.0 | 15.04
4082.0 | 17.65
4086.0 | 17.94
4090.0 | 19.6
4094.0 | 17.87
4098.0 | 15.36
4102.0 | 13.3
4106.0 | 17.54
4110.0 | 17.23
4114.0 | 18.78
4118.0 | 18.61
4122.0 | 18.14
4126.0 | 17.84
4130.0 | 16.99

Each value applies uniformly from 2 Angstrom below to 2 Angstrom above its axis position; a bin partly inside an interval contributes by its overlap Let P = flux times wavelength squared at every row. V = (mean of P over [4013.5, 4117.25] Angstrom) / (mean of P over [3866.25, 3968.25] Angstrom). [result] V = 1.75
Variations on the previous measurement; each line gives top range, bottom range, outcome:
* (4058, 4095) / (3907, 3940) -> 1.95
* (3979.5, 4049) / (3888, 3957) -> 1.62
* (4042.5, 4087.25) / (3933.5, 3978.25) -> 1.86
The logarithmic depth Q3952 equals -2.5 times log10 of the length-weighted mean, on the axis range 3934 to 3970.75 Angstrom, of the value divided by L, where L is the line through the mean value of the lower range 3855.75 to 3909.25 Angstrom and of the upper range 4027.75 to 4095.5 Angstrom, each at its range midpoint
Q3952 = 0.388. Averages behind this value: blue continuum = 10.9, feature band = 9.12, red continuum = 16.5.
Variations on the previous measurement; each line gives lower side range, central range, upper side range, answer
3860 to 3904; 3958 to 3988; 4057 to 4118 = 0.32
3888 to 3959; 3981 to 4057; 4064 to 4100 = -0.15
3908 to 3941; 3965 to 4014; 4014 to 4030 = 0.10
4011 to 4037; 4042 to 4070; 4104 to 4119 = 0.10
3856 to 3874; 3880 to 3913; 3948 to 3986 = -0.09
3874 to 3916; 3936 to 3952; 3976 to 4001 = 0.31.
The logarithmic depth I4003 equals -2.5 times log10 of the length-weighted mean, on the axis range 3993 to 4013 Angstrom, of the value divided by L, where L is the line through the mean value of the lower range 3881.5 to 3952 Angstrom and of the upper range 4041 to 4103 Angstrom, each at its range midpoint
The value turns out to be -0.19 mag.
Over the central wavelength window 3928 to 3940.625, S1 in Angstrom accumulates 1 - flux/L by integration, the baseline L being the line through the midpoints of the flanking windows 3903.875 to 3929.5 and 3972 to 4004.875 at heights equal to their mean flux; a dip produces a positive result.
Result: 7.4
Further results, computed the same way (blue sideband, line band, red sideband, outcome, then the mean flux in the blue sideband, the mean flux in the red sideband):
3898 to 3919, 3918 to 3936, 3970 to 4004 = 7.6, 12.4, 13.9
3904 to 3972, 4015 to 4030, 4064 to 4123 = -4.0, 9.46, 16.9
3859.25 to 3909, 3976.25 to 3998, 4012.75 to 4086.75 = -1.0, 11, 16.4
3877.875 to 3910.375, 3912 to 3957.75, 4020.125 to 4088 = 9.9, 11.2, 16.3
